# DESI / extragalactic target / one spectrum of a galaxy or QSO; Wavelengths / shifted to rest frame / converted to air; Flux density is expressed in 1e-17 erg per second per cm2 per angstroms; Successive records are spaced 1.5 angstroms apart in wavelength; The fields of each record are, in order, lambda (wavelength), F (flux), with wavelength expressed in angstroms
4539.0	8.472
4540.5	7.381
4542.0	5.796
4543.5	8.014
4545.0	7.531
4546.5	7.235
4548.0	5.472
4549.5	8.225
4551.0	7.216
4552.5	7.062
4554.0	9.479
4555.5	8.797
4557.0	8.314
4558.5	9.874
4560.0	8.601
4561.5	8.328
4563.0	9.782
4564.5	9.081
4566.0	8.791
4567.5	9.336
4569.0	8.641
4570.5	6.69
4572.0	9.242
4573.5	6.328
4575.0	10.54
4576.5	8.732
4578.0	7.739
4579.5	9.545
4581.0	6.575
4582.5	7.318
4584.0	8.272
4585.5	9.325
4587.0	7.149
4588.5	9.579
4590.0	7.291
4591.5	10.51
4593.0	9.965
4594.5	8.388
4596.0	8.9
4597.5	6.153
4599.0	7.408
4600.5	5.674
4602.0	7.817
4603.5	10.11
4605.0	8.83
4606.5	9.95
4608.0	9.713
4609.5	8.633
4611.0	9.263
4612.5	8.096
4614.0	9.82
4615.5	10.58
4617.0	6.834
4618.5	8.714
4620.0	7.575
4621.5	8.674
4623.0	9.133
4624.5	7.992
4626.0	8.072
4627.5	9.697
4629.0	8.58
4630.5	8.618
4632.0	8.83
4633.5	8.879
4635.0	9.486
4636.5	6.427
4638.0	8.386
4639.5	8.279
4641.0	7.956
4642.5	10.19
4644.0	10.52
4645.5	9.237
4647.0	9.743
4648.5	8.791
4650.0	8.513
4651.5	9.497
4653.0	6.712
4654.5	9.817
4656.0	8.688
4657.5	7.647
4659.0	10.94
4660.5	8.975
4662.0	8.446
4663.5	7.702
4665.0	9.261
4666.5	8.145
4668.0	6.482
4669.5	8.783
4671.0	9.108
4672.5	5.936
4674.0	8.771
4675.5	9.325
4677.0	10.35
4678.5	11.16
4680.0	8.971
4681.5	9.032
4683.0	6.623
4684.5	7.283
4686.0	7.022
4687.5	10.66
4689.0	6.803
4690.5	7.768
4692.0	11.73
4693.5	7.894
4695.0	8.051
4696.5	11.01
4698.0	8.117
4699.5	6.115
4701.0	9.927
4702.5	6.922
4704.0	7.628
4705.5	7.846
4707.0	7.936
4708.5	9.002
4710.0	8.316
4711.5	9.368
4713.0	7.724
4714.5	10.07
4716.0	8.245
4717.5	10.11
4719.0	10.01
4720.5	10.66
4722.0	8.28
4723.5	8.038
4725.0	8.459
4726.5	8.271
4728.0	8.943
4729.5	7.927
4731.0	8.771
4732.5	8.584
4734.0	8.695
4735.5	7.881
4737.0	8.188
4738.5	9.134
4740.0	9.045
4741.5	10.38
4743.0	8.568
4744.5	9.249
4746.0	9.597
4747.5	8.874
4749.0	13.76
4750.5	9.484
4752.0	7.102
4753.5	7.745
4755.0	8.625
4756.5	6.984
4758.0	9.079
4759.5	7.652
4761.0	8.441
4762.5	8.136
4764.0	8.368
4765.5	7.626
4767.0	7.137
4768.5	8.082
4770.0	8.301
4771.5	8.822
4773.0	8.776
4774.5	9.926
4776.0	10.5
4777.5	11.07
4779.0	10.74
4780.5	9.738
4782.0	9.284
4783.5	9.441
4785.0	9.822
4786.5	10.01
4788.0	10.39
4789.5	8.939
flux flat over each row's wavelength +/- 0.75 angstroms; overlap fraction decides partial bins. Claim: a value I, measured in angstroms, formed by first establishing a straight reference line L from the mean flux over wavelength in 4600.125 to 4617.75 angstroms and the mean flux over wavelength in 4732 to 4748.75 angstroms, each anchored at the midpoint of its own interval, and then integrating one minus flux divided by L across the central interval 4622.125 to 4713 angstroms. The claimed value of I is 3.4 angstroms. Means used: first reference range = 8.84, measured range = 8.61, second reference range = 9.08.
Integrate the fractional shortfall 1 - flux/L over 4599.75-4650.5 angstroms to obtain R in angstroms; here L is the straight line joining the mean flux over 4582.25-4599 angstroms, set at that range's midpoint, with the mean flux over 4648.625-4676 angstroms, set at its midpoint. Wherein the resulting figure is -1.8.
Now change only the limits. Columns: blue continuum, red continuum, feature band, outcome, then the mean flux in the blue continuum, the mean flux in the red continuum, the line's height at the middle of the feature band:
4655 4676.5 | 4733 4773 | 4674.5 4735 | -0.9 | 8.48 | 8.65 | 8.56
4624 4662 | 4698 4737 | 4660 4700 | 0.8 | 8.82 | 8.53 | 8.68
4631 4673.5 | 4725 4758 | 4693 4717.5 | 0.9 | 8.62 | 8.84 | 8.75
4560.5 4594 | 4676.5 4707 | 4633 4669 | -0.7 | 8.58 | 8.52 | 8.54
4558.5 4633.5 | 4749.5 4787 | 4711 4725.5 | -0.5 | 8.58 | 8.86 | 8.78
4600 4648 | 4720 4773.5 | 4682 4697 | 0.4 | 8.78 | 8.65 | 8.71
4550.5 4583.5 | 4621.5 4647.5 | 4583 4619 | 0.1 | 8.46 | 8.81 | 8.64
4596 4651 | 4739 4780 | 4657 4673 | 0.7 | 8.65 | 8.97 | 8.75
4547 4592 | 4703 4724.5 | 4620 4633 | -0.2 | 8.38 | 8.78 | 8.53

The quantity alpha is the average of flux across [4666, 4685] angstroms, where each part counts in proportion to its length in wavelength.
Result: 8.48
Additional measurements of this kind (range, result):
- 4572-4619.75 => 8.51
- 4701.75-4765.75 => 8.7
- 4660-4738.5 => 8.57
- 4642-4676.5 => 8.75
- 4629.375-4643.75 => 8.63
